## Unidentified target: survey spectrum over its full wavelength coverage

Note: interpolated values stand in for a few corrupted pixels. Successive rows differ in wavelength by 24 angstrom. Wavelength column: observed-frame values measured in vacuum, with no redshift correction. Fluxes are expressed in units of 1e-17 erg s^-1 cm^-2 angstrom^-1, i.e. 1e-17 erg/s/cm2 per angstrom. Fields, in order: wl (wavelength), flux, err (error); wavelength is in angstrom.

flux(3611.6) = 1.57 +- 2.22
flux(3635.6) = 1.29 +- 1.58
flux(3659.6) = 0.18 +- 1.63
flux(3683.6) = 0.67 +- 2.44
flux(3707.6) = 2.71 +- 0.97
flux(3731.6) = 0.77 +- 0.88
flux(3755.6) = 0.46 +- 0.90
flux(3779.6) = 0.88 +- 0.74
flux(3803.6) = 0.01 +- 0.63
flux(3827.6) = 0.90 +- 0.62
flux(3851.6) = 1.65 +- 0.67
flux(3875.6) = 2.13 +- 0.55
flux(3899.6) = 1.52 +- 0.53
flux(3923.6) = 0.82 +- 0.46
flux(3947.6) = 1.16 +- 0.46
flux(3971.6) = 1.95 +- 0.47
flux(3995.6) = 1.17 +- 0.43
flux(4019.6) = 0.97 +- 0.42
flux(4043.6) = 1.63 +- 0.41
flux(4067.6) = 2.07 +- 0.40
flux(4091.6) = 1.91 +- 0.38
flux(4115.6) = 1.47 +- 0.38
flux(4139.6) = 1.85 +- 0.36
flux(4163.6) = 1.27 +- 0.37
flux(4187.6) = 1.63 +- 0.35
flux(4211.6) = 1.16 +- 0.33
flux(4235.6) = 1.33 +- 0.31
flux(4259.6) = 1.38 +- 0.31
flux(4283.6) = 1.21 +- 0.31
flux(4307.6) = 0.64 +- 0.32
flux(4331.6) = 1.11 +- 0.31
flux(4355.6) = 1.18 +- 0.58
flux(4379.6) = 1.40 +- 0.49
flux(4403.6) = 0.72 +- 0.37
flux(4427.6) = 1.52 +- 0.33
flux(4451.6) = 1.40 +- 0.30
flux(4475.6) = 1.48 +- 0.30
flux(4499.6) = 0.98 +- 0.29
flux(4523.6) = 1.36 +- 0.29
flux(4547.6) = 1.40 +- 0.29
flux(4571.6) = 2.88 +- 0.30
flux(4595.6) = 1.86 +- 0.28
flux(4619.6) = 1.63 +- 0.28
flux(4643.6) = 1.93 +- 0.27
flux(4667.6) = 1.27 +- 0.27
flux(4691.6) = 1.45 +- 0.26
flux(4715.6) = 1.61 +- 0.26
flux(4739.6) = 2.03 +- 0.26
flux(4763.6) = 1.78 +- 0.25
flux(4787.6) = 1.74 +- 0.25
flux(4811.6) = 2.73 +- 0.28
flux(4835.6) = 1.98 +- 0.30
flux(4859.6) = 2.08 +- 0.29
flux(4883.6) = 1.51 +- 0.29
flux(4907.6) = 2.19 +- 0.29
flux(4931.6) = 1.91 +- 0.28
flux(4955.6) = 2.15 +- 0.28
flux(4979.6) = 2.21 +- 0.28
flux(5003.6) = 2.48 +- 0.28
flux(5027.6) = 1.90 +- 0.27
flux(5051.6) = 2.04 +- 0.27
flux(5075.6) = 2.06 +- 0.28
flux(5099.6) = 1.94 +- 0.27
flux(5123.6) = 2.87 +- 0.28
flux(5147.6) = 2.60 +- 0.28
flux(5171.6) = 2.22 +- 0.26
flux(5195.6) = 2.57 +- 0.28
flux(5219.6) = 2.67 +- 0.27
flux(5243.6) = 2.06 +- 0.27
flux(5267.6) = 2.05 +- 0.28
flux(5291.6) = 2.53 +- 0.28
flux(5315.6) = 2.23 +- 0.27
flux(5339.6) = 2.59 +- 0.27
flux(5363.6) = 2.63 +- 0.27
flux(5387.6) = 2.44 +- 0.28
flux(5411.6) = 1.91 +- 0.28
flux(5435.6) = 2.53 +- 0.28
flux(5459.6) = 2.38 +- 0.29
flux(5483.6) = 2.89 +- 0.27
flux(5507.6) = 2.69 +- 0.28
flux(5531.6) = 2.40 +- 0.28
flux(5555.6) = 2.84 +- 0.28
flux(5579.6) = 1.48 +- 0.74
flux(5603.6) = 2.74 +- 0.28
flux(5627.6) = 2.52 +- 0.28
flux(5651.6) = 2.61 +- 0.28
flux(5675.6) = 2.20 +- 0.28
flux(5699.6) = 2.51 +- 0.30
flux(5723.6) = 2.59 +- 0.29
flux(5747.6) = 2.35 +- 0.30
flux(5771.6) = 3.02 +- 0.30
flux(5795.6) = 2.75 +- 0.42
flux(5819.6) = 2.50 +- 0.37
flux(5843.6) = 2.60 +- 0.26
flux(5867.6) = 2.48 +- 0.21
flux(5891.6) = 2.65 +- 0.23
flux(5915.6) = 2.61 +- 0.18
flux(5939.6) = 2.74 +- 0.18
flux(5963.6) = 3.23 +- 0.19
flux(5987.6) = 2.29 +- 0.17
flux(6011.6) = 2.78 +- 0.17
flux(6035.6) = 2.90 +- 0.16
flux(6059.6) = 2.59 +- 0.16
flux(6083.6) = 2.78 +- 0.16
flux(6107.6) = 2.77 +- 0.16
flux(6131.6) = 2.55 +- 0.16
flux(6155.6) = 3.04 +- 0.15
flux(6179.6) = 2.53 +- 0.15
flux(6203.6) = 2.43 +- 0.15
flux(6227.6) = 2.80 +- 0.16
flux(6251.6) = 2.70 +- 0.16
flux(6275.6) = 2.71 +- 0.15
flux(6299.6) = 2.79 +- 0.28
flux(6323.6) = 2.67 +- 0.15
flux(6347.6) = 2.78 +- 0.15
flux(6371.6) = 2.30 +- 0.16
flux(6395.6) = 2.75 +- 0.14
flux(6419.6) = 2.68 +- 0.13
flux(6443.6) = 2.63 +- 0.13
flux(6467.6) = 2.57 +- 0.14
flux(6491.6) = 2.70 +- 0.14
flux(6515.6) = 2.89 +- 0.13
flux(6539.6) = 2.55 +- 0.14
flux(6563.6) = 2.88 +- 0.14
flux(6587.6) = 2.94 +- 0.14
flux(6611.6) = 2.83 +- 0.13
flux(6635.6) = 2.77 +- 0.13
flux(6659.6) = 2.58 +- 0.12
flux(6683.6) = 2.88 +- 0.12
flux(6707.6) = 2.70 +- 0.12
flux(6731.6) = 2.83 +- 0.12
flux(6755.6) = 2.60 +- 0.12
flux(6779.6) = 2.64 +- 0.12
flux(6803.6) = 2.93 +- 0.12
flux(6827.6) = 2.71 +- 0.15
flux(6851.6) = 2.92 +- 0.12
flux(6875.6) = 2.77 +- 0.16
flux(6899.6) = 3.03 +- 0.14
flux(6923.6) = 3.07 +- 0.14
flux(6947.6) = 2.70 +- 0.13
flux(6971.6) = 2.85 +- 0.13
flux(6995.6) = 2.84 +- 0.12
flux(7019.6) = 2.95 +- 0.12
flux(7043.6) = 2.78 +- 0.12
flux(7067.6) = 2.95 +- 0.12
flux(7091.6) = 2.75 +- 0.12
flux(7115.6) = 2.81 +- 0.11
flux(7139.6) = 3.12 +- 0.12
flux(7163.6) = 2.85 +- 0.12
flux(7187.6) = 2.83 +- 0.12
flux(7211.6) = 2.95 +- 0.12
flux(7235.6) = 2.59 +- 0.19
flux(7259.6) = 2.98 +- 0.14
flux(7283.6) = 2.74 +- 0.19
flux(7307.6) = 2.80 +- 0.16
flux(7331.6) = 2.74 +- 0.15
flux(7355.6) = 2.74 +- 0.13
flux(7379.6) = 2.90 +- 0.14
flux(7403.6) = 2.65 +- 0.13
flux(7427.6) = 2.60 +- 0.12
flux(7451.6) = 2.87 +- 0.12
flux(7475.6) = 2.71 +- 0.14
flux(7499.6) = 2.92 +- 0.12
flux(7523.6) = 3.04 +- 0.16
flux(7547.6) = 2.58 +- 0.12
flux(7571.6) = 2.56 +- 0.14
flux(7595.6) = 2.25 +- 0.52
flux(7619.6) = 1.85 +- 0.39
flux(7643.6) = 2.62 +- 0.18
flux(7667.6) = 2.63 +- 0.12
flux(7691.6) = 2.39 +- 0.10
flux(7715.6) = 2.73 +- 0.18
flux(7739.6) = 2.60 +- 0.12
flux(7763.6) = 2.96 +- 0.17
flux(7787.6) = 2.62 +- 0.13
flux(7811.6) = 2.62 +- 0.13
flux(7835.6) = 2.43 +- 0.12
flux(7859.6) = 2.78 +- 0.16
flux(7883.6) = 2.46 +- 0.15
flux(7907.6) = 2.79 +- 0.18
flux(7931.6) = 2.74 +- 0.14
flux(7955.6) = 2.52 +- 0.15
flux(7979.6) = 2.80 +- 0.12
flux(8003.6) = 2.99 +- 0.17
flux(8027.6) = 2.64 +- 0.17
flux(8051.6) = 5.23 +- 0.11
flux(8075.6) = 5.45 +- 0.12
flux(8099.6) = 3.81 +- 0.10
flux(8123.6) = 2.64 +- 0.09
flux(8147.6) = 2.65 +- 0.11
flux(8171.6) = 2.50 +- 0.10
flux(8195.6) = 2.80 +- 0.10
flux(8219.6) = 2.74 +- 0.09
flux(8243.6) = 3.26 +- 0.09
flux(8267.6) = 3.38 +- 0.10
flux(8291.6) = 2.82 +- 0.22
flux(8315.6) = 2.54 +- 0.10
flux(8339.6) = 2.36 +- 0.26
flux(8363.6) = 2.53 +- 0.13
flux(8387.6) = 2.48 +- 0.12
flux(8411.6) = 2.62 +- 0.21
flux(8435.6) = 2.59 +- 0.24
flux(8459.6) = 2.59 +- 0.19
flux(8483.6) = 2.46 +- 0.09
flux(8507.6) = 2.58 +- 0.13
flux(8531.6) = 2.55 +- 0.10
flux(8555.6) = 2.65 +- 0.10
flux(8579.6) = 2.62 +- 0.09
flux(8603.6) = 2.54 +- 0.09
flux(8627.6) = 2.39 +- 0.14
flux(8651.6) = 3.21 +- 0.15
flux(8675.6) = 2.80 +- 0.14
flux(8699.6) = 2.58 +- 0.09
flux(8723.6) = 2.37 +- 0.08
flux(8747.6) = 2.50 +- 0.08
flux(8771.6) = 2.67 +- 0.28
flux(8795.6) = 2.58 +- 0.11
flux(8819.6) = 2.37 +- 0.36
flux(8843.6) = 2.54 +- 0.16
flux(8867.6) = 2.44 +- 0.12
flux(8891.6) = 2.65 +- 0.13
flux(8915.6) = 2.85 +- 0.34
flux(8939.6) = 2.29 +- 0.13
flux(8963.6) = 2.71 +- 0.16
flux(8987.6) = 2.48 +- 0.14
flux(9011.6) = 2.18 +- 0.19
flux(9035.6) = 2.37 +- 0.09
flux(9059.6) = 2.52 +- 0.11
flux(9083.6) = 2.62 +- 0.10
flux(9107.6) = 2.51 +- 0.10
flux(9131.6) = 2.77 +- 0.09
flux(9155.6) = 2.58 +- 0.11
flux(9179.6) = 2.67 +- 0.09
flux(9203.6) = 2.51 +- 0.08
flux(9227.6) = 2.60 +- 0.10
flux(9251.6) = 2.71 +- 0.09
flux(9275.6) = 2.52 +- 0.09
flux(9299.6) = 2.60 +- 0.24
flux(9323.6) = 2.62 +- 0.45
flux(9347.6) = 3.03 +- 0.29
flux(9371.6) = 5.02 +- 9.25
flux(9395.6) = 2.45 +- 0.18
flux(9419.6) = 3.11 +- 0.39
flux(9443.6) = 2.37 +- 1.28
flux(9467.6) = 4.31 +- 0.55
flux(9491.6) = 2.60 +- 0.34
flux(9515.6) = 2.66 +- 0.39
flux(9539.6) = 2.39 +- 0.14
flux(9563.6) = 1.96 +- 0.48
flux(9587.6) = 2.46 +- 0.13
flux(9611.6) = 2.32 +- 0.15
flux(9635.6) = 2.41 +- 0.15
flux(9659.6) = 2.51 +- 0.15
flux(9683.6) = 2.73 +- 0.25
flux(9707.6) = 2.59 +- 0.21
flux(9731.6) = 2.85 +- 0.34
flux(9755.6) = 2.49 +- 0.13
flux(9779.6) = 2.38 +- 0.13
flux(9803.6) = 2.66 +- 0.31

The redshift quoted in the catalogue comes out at 0.23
